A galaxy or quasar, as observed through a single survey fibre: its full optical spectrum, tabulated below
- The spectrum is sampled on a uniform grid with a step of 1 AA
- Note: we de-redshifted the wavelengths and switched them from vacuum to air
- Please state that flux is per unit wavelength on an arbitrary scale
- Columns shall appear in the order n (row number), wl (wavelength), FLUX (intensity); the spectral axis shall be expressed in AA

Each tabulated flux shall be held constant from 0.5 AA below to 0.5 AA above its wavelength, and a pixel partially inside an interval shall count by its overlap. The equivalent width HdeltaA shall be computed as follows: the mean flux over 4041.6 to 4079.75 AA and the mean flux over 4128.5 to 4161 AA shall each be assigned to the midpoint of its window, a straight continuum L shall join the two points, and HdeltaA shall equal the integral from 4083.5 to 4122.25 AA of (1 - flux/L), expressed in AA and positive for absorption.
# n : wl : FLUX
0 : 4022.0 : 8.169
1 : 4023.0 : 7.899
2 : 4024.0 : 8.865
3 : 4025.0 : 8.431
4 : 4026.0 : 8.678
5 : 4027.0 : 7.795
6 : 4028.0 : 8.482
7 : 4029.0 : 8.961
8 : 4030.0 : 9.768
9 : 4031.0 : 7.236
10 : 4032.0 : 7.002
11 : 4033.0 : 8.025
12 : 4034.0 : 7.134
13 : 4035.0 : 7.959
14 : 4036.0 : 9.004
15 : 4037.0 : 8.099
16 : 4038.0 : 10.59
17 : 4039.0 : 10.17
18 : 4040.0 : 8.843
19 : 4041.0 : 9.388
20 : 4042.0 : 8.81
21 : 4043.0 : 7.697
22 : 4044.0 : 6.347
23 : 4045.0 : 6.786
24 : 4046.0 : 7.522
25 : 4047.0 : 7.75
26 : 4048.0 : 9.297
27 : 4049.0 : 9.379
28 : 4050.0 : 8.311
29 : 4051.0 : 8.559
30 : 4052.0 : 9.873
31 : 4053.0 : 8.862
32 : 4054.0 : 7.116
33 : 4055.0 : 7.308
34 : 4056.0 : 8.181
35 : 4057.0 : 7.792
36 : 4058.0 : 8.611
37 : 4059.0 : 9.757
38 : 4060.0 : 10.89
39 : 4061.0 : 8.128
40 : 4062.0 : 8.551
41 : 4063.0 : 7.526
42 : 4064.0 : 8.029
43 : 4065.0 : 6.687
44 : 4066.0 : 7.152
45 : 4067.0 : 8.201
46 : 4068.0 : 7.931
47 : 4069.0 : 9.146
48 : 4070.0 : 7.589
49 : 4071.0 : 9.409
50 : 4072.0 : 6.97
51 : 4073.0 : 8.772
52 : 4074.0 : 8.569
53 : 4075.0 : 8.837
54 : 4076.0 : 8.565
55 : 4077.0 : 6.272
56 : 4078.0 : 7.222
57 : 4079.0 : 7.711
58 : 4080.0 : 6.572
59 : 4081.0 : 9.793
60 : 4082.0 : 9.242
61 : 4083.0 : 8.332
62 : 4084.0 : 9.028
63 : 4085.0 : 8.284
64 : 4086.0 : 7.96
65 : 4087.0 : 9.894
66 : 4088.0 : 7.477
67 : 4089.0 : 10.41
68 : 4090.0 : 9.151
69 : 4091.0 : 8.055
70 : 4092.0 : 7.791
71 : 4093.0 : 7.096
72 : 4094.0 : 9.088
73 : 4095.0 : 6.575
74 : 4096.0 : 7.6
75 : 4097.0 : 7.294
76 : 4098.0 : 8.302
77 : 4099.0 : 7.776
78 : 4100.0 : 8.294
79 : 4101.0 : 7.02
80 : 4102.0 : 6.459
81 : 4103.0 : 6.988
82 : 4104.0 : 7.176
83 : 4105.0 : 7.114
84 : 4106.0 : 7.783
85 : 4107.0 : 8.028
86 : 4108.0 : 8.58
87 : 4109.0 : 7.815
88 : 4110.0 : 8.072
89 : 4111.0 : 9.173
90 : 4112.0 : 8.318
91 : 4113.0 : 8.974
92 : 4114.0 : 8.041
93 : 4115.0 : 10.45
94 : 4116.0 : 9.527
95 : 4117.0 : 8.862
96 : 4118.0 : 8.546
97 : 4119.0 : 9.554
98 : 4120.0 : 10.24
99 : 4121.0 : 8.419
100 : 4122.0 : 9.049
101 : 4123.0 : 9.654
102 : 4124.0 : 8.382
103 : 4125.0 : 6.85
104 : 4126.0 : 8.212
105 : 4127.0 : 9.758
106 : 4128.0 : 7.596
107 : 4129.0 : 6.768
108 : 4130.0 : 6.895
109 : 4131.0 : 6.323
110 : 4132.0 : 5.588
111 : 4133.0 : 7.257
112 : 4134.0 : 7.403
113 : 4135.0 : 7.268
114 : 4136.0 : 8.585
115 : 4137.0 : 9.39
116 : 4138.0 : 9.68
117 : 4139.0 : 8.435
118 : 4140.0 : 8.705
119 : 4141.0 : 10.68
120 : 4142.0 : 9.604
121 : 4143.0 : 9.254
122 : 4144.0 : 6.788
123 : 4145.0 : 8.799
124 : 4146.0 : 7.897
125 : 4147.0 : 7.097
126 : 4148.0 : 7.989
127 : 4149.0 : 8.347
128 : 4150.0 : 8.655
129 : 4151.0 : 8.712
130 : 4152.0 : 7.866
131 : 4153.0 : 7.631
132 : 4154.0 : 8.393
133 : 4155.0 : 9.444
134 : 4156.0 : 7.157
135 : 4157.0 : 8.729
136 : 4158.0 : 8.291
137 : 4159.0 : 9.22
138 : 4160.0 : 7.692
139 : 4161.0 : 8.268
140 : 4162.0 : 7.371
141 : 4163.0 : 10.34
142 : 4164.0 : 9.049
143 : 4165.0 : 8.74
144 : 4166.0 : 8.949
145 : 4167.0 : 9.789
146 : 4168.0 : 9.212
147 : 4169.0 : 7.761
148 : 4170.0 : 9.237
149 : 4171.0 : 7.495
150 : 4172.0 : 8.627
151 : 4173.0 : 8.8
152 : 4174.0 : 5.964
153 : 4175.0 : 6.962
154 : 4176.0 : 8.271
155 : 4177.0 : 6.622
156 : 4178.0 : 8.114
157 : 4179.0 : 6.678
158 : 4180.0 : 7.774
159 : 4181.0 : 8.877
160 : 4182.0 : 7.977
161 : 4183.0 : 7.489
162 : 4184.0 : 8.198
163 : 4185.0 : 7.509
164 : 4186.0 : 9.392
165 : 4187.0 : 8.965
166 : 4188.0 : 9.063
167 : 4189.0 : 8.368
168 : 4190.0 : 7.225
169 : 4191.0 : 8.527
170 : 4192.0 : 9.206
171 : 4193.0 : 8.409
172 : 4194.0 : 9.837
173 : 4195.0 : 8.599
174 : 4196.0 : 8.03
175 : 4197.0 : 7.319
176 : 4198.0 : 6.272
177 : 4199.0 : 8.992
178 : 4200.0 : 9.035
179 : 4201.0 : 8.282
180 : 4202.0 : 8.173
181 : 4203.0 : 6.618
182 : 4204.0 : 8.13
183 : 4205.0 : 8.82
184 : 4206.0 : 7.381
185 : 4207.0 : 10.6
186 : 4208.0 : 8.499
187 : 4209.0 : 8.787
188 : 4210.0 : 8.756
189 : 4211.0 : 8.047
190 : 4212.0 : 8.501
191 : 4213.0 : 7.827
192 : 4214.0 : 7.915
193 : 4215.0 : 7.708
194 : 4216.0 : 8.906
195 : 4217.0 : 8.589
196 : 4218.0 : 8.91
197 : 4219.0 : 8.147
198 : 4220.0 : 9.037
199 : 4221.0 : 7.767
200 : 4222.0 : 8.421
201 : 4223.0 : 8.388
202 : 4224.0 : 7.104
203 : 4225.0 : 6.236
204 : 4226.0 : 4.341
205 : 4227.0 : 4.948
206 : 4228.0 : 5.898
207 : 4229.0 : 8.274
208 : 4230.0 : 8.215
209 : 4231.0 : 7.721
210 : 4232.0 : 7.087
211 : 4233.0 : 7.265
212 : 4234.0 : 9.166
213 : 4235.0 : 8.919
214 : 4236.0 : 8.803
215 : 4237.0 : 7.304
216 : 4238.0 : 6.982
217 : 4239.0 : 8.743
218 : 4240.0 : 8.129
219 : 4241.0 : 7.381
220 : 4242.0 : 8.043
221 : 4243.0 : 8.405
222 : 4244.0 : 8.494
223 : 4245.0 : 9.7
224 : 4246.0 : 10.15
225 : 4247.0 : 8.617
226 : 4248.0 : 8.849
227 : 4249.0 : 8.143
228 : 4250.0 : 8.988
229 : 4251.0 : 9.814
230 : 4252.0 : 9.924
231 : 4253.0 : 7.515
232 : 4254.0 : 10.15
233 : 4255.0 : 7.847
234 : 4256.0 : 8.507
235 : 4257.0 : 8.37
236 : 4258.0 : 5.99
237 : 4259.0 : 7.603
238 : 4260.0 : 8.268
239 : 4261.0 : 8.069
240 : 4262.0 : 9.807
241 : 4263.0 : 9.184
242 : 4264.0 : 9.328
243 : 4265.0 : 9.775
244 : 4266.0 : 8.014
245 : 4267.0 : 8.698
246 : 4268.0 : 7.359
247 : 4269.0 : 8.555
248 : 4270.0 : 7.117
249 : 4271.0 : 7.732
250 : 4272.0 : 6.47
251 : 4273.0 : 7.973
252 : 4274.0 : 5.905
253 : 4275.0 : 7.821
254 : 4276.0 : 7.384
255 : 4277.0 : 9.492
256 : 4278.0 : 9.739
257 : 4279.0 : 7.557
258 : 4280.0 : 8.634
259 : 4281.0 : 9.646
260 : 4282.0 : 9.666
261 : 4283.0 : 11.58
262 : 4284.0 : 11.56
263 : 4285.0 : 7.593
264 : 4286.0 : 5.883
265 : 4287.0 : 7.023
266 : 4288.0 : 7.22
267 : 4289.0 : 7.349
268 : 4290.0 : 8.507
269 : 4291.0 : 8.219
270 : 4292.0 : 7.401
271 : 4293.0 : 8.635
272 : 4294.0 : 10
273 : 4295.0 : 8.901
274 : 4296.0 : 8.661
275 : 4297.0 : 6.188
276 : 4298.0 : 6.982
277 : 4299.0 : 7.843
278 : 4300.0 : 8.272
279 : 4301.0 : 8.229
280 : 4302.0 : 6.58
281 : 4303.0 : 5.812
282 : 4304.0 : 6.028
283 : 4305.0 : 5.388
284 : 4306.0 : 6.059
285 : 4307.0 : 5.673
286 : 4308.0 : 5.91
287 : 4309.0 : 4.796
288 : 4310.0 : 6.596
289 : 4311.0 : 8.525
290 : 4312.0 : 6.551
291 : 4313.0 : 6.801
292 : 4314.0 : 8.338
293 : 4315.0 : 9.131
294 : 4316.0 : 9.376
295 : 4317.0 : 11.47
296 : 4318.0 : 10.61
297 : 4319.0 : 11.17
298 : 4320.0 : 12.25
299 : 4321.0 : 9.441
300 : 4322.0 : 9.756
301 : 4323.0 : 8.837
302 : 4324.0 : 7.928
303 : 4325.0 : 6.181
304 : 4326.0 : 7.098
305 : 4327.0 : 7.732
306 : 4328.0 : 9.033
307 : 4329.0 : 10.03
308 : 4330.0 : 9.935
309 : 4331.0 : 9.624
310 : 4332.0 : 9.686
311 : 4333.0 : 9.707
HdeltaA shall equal -0.8 AA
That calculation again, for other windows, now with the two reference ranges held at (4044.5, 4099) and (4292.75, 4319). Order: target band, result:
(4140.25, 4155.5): -0.82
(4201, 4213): -0.71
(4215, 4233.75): 0.75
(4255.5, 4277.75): -0.96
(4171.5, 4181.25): 0.41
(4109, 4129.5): -1.46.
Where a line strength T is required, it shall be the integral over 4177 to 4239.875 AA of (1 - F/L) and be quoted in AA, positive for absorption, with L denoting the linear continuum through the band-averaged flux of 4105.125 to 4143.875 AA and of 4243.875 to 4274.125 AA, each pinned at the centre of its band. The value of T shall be 3.0 AA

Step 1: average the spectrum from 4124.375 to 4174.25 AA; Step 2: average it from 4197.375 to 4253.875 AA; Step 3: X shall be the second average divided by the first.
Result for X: 1.0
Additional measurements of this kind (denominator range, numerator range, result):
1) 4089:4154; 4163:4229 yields 0.99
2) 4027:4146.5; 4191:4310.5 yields 0.97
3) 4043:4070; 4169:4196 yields 0.99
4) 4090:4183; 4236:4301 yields 1.02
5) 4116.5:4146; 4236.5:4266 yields 1.02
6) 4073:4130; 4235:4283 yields 1.02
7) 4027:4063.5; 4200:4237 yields 0.94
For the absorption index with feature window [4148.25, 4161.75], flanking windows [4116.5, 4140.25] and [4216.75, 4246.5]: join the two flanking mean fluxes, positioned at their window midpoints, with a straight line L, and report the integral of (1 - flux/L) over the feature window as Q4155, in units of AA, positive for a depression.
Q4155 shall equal -0.3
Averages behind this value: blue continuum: 8.22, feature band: 8.31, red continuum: 7.88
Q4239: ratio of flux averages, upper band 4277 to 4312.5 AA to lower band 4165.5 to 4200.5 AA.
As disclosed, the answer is 0.9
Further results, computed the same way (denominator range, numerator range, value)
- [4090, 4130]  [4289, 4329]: 0.98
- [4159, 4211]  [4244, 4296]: 1.02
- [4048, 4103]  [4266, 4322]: 0.98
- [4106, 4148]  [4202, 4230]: 0.94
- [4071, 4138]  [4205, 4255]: 1.00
